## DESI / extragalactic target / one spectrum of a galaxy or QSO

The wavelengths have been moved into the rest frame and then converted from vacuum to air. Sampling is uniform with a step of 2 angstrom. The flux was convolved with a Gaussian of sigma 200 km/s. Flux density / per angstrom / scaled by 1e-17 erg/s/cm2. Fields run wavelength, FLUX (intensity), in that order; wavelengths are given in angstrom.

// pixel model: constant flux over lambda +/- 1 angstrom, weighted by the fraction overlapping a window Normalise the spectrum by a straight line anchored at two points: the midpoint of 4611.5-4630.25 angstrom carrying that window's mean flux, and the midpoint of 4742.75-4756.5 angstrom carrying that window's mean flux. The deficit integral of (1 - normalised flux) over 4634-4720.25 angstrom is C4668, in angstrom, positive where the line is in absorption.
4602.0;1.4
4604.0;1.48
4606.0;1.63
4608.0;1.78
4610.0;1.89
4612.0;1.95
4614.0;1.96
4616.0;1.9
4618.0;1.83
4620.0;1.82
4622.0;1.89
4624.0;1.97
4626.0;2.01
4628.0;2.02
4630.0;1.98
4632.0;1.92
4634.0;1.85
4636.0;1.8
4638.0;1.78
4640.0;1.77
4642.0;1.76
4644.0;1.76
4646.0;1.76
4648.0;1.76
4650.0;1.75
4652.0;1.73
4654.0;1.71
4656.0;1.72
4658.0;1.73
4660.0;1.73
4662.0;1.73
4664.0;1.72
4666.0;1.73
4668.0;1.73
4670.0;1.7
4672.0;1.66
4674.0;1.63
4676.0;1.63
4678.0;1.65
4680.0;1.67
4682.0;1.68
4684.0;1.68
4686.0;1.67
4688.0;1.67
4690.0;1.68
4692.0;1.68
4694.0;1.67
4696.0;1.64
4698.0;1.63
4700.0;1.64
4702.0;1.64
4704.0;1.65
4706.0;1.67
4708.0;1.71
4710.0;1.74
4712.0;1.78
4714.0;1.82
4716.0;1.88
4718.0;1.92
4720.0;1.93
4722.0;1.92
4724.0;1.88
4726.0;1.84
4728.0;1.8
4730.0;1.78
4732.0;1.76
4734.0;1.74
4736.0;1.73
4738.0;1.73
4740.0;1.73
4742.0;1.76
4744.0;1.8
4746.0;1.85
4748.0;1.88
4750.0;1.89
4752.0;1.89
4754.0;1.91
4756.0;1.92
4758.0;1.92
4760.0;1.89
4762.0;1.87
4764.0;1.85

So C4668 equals 8.4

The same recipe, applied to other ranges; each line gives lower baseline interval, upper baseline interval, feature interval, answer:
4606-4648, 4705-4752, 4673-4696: 2.11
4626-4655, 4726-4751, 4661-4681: 1.37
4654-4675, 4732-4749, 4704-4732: -0.89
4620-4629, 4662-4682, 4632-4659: 1.01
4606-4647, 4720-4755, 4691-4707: 1.60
